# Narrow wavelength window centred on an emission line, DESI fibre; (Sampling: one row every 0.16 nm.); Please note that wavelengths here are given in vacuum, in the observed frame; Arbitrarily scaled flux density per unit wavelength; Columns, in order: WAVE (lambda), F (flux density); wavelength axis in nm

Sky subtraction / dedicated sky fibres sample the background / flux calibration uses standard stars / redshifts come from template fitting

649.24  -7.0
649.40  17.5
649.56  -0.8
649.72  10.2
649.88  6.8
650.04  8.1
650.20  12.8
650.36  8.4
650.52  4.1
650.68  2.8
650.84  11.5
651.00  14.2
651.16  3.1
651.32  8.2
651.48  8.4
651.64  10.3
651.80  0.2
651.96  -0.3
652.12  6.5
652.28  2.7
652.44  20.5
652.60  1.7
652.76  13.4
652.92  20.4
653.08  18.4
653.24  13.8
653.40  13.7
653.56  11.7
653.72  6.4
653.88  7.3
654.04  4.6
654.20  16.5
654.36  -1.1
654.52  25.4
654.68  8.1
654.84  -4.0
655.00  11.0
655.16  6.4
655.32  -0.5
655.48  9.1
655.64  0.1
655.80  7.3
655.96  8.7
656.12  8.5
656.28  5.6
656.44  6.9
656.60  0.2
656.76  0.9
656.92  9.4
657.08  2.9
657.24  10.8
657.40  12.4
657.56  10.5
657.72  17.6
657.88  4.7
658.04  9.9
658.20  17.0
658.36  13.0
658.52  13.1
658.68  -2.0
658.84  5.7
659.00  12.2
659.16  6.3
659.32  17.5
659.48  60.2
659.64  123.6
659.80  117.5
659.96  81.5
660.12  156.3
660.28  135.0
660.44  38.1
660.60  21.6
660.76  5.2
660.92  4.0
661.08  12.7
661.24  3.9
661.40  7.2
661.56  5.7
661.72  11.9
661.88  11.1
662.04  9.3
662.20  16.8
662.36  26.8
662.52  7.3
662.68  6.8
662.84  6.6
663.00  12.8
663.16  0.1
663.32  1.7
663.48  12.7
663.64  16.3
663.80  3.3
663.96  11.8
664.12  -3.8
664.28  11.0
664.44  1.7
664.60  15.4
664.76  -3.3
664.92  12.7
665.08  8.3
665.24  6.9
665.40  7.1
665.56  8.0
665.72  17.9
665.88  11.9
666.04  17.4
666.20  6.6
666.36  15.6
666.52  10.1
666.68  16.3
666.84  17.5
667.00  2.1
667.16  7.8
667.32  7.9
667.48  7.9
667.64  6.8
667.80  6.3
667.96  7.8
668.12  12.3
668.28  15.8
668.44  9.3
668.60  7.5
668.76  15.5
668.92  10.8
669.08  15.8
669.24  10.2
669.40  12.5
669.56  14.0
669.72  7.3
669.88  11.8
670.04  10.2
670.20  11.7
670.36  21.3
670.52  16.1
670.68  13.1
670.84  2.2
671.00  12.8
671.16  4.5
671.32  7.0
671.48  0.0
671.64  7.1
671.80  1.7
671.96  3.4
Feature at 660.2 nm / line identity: [O II]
